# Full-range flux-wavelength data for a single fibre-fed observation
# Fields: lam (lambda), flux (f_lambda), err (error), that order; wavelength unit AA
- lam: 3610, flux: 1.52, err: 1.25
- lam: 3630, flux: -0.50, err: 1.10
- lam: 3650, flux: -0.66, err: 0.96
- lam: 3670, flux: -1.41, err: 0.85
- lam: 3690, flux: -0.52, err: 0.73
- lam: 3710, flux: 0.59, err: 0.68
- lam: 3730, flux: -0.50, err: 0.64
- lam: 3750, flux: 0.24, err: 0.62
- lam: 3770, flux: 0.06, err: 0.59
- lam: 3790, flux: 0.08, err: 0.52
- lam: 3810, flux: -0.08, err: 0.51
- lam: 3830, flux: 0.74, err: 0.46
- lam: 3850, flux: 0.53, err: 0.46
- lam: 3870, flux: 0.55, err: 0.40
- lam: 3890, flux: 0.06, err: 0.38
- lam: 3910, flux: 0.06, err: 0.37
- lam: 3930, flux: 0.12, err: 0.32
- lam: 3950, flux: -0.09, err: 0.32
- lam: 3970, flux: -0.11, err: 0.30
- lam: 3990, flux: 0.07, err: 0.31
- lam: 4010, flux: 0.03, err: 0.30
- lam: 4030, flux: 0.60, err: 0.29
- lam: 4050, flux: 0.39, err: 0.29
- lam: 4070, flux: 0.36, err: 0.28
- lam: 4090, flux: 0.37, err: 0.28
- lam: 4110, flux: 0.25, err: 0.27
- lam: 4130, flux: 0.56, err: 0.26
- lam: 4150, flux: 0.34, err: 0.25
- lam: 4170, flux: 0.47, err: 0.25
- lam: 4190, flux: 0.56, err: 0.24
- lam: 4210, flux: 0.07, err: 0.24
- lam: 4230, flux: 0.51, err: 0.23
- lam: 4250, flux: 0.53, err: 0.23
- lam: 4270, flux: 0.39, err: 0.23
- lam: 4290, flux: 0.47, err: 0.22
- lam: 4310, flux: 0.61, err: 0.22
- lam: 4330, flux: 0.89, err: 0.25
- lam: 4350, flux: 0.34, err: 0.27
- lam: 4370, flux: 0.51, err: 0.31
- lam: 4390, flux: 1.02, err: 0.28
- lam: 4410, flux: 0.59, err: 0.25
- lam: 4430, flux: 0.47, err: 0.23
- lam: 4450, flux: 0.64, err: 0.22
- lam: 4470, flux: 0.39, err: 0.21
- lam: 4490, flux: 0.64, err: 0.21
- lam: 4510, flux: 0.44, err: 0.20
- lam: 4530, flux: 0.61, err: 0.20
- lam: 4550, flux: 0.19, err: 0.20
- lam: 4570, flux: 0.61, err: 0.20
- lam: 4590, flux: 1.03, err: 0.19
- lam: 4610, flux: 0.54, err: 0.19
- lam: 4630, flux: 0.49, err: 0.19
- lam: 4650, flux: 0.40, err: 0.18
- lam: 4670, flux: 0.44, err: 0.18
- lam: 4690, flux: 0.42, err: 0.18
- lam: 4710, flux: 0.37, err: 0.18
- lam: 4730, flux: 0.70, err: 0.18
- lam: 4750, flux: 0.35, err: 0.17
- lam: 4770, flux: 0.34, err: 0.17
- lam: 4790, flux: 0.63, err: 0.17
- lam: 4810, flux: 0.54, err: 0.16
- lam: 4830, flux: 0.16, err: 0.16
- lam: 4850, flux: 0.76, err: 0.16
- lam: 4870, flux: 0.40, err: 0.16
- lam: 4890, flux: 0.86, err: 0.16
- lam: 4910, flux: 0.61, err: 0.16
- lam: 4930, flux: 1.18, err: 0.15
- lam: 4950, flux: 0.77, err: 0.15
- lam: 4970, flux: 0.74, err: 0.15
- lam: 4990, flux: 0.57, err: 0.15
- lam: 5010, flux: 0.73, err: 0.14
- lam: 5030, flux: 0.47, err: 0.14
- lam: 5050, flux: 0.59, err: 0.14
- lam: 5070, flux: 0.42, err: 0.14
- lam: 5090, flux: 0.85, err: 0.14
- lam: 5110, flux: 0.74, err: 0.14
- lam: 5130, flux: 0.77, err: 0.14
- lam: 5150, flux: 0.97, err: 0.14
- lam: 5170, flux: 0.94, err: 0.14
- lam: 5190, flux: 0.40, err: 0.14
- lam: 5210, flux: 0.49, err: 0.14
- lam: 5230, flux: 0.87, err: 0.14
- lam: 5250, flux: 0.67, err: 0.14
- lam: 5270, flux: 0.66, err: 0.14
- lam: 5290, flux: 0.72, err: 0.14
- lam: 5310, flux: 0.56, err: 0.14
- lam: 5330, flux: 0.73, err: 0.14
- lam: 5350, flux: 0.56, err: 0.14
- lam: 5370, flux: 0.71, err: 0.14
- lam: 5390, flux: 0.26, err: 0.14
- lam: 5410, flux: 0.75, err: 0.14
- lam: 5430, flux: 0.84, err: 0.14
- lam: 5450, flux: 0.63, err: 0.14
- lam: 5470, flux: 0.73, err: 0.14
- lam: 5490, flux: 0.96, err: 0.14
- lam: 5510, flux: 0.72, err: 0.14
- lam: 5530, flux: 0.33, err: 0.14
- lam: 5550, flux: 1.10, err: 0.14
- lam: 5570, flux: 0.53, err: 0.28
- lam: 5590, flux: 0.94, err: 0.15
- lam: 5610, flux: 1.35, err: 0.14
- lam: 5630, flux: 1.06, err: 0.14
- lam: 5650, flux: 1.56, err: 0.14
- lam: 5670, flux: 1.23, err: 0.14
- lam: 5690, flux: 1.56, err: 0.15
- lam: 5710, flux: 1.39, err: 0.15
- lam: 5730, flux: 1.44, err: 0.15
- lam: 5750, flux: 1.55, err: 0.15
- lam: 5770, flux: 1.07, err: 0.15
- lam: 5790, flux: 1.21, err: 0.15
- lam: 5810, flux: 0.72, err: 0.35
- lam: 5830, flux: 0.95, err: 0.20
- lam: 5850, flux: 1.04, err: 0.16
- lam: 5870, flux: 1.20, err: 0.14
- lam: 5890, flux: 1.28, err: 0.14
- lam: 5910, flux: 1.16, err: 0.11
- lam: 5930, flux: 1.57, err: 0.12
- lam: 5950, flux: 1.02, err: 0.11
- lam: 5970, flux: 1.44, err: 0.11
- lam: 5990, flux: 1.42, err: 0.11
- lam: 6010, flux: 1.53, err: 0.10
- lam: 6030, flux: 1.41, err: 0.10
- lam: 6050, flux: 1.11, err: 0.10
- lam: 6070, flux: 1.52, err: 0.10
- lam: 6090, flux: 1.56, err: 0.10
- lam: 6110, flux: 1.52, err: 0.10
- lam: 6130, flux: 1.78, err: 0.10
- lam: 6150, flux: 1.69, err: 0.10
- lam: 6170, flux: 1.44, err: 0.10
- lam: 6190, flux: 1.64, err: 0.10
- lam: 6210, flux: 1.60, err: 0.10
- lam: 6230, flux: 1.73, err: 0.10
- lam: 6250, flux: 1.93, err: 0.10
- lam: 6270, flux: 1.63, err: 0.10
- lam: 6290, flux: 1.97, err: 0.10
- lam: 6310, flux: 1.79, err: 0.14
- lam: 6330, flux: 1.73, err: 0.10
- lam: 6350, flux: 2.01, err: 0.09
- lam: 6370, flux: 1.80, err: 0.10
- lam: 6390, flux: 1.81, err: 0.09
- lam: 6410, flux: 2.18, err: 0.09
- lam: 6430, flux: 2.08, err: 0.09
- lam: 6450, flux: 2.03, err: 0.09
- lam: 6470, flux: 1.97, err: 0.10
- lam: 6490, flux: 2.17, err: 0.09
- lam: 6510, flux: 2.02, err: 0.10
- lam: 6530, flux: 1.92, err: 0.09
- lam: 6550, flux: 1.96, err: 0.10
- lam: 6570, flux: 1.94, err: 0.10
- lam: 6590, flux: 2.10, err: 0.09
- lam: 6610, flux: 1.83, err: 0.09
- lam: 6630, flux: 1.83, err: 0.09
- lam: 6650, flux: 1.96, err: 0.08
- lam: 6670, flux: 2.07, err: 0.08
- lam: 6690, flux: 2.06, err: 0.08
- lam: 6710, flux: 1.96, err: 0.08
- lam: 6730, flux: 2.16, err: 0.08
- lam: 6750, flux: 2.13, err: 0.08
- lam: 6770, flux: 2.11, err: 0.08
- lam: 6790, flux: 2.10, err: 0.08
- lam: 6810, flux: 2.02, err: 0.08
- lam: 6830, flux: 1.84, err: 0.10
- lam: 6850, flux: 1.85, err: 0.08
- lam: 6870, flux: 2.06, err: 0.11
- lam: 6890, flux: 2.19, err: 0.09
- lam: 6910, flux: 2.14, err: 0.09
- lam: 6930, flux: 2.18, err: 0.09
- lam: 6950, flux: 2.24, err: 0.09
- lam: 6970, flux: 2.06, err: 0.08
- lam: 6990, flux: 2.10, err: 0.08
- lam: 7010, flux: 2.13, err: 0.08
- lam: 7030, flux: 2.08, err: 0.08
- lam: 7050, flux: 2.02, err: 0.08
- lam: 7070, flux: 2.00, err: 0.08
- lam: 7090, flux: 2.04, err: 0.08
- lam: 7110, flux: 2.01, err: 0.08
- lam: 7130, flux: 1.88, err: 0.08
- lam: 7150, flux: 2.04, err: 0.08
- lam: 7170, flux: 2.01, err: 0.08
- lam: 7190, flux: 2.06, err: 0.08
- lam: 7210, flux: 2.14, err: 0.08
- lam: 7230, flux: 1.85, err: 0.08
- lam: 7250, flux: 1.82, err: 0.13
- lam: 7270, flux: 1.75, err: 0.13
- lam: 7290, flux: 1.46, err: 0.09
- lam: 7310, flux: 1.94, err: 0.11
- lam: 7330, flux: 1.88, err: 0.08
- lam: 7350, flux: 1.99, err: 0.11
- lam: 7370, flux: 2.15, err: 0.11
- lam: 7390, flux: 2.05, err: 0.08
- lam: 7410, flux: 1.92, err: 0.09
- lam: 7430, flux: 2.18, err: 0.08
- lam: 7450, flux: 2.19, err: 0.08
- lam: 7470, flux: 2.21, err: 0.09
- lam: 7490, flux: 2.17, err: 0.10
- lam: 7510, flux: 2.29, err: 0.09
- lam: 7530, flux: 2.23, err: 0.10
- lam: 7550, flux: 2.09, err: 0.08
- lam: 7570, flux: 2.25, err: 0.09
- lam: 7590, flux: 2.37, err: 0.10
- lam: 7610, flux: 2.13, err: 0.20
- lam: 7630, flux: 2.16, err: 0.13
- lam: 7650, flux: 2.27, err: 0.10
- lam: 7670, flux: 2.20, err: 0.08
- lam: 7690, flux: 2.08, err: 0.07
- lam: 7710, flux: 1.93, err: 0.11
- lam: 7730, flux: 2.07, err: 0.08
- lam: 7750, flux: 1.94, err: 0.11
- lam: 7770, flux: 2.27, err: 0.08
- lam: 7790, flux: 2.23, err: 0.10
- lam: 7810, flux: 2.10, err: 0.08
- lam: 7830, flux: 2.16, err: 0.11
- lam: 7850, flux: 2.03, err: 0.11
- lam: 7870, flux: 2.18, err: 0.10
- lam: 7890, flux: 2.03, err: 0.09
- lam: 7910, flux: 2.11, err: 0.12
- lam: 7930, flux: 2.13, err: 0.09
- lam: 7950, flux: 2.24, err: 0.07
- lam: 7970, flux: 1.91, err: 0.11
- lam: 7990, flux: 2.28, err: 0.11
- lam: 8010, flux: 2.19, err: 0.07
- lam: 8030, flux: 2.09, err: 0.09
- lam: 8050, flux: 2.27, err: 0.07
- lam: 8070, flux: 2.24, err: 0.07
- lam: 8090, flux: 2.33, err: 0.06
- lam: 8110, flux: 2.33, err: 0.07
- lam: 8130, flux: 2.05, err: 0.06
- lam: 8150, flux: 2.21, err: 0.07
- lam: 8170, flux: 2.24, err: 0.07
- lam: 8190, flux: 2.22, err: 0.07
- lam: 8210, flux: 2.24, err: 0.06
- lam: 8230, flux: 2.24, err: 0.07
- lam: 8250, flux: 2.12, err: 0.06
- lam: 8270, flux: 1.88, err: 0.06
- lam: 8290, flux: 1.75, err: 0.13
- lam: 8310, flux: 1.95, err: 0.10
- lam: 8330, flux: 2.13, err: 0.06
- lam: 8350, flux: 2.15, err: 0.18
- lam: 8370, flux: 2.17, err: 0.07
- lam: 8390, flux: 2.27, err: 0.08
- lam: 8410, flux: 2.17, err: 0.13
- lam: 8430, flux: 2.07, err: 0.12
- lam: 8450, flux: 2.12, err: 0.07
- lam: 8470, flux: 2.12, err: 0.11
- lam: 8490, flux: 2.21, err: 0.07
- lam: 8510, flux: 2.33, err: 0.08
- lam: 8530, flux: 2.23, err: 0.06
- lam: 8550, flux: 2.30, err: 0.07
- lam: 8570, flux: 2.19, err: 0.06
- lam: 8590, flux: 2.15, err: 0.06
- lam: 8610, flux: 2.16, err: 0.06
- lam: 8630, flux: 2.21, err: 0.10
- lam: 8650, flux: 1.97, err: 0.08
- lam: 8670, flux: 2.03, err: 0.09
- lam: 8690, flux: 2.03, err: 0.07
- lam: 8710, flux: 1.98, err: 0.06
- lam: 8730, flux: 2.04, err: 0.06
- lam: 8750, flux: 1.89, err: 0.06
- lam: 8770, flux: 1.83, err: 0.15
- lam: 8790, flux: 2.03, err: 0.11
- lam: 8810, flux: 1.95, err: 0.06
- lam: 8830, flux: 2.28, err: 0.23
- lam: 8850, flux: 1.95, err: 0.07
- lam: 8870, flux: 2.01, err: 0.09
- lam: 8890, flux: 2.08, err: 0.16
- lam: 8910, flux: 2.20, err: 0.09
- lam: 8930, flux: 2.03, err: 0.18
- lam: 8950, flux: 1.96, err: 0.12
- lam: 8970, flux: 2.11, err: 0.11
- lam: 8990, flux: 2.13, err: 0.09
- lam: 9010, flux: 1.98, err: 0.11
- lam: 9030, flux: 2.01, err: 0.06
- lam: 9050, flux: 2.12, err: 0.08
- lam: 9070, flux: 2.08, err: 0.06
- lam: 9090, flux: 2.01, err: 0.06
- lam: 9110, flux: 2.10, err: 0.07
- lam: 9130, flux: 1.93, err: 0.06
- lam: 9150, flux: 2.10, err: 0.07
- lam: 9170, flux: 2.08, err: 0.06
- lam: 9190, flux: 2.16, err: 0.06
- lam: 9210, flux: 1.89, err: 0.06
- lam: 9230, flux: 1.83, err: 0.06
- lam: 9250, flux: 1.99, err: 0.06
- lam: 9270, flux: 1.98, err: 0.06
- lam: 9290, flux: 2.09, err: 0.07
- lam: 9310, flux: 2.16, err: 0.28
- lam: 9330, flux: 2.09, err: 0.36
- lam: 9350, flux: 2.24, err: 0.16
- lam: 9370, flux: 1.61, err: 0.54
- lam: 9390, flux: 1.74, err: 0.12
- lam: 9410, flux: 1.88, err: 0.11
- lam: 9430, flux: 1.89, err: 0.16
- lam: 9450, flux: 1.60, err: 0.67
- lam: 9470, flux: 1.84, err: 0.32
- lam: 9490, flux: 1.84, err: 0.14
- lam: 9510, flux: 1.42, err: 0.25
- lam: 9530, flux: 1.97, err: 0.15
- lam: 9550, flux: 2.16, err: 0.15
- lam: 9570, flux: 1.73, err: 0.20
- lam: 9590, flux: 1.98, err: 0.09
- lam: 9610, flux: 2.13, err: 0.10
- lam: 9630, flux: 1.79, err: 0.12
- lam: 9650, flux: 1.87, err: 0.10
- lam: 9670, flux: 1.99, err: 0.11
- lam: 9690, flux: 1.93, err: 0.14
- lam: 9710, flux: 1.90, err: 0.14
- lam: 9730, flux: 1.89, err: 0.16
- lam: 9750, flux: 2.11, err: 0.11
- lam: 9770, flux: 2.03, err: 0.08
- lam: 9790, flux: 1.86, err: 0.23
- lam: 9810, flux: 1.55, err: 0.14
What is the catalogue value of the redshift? 0.41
